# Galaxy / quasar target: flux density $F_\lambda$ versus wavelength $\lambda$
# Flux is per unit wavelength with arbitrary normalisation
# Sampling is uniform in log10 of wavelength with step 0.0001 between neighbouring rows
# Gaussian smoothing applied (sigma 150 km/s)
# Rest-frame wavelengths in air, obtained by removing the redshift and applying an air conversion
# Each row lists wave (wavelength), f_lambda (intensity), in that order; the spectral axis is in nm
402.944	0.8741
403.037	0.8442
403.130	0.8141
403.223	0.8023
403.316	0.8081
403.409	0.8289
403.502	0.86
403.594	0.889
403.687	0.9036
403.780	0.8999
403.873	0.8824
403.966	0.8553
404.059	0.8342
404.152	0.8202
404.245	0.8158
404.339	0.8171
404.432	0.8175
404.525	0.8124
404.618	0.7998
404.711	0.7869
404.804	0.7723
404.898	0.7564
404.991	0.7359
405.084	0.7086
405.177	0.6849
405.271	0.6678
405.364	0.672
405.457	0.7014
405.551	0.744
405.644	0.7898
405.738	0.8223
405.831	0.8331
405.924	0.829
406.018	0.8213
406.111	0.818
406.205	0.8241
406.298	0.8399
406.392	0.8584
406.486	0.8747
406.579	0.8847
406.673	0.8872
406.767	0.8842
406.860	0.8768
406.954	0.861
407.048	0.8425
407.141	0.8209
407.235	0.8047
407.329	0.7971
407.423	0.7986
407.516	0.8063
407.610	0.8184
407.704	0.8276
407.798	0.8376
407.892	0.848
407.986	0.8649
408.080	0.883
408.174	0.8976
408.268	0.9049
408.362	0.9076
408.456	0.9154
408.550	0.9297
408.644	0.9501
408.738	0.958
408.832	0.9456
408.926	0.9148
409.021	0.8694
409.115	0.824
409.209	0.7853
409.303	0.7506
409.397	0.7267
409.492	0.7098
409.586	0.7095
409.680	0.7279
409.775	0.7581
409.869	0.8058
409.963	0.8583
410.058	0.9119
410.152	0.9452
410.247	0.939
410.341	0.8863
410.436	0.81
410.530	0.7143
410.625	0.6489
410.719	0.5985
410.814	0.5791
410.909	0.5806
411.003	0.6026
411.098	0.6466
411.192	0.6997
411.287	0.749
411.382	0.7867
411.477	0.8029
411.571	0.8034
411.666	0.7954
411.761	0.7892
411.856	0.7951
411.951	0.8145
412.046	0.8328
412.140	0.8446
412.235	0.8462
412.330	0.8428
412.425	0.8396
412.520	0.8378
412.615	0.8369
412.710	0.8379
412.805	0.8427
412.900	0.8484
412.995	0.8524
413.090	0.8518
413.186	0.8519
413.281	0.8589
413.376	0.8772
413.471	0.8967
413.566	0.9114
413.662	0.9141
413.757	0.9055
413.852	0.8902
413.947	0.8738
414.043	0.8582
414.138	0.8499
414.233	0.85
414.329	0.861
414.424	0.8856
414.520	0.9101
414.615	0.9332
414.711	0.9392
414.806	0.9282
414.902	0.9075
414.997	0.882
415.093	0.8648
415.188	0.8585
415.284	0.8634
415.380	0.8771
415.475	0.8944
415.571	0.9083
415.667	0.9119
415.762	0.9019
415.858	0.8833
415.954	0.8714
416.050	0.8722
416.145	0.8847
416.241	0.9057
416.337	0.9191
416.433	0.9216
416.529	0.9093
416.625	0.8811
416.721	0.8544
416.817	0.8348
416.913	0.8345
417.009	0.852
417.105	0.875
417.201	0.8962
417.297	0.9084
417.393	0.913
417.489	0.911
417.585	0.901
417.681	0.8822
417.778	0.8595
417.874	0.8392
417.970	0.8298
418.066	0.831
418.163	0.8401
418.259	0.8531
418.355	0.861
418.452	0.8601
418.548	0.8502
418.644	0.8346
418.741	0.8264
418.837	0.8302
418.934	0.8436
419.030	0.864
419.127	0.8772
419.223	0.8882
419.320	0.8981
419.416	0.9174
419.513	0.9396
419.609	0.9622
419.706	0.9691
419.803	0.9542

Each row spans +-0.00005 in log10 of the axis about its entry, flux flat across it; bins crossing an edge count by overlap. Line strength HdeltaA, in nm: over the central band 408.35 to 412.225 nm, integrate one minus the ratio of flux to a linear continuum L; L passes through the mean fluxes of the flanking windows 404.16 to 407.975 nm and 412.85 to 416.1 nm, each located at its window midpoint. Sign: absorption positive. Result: 0.23 nm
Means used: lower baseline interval 0.806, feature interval 0.795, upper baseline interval 0.884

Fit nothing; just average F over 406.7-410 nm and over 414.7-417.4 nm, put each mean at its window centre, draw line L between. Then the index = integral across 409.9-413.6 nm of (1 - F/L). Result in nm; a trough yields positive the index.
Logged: 0.26 nm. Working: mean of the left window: 0.841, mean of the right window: 0.887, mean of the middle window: 0.801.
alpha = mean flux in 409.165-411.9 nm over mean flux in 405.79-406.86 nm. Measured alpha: 0.89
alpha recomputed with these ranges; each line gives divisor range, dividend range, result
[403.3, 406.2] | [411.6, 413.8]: 1.06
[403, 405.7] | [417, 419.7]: 1.10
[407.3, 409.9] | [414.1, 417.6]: 1.06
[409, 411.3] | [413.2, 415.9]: 1.18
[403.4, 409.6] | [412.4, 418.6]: 1.06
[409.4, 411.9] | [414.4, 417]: 1.18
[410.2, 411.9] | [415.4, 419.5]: 1.19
